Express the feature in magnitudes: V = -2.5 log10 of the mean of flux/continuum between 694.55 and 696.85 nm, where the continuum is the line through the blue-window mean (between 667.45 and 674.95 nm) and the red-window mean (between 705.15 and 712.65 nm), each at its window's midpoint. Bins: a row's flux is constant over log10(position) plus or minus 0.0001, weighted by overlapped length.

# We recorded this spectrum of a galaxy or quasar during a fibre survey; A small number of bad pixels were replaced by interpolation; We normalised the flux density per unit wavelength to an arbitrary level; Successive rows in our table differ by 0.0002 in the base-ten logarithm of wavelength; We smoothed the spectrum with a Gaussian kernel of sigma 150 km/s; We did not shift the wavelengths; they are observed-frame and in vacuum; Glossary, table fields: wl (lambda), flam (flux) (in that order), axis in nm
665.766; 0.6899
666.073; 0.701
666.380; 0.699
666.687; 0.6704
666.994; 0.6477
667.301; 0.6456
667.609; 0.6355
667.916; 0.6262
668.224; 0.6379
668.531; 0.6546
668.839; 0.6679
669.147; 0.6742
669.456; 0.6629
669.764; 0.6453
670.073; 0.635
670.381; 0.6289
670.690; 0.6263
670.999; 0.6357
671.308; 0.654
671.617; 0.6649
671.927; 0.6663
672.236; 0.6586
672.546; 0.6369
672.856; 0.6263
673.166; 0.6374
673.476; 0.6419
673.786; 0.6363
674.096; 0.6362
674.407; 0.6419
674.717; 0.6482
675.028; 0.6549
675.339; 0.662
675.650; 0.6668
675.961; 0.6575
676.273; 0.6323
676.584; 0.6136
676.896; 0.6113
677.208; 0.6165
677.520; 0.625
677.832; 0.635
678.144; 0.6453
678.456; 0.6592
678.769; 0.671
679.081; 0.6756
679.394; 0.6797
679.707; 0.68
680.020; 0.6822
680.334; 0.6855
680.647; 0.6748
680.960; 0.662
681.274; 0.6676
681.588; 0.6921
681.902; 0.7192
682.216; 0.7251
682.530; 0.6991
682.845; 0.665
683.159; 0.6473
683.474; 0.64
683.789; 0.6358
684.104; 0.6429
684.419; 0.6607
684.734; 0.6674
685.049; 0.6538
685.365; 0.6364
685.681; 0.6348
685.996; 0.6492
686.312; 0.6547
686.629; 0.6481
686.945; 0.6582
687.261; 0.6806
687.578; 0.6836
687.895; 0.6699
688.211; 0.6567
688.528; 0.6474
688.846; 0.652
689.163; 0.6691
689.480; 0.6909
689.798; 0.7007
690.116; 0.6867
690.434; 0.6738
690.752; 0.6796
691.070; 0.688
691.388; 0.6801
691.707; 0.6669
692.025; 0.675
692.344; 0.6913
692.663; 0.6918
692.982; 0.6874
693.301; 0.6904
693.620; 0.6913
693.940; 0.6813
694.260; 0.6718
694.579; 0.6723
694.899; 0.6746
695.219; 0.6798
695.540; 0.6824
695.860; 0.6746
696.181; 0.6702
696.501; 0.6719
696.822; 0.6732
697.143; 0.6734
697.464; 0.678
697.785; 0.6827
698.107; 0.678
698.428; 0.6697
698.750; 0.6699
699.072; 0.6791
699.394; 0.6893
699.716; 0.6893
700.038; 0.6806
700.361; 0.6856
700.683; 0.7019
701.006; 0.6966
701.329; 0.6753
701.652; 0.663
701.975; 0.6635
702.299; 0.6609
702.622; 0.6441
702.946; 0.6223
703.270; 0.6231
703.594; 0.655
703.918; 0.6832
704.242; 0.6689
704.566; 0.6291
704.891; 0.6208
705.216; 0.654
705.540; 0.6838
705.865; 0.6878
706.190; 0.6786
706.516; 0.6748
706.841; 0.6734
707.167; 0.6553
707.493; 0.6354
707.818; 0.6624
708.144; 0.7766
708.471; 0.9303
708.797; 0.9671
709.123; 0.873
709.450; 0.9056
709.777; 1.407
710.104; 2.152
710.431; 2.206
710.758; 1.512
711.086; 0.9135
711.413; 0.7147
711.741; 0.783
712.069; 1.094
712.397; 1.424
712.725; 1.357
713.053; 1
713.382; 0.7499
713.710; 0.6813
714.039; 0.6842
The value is 0.28 mag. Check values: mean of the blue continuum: 0.645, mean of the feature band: 0.675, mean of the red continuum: 0.995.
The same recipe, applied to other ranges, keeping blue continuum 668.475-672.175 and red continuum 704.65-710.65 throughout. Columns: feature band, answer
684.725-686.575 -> 0.19 mag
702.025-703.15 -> 0.36 mag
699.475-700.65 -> 0.27 mag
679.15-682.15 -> 0.07 mag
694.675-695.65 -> 0.24 mag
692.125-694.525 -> 0.20 mag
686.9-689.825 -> 0.18 mag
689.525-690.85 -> 0.17 mag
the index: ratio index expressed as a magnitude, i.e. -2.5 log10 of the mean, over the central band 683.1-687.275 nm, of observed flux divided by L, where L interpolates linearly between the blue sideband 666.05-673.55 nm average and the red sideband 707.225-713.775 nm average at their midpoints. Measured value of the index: 0.25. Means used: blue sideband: 0.65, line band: 0.65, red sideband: 1.09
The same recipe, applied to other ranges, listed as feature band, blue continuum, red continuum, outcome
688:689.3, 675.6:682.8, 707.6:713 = 0.23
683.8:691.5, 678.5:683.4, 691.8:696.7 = 0.03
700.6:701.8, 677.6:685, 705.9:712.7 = 0.33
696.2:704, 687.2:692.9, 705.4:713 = 0.26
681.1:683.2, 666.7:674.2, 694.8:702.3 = -0.05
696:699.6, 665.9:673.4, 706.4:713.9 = 0.33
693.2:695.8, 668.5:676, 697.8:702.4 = -0.01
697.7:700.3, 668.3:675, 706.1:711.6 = 0.33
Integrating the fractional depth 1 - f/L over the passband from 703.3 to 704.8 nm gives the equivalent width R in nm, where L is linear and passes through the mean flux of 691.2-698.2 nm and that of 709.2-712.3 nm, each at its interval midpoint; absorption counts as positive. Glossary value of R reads 0.551 nm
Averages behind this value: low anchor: 0.679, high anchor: 1.29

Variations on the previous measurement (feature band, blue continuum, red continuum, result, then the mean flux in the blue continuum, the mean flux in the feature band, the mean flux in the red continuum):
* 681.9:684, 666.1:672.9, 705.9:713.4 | 0.29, 0.651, 0.672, 1.03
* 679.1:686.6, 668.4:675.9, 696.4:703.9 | -0.12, 0.649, 0.667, 0.671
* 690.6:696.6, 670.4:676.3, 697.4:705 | -0.17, 0.646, 0.68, 0.667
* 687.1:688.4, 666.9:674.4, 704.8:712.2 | 0.19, 0.645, 0.672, 0.954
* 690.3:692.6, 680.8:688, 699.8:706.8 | -0.05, 0.665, 0.68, 0.665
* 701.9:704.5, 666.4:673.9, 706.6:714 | 0.85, 0.648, 0.651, 1.04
